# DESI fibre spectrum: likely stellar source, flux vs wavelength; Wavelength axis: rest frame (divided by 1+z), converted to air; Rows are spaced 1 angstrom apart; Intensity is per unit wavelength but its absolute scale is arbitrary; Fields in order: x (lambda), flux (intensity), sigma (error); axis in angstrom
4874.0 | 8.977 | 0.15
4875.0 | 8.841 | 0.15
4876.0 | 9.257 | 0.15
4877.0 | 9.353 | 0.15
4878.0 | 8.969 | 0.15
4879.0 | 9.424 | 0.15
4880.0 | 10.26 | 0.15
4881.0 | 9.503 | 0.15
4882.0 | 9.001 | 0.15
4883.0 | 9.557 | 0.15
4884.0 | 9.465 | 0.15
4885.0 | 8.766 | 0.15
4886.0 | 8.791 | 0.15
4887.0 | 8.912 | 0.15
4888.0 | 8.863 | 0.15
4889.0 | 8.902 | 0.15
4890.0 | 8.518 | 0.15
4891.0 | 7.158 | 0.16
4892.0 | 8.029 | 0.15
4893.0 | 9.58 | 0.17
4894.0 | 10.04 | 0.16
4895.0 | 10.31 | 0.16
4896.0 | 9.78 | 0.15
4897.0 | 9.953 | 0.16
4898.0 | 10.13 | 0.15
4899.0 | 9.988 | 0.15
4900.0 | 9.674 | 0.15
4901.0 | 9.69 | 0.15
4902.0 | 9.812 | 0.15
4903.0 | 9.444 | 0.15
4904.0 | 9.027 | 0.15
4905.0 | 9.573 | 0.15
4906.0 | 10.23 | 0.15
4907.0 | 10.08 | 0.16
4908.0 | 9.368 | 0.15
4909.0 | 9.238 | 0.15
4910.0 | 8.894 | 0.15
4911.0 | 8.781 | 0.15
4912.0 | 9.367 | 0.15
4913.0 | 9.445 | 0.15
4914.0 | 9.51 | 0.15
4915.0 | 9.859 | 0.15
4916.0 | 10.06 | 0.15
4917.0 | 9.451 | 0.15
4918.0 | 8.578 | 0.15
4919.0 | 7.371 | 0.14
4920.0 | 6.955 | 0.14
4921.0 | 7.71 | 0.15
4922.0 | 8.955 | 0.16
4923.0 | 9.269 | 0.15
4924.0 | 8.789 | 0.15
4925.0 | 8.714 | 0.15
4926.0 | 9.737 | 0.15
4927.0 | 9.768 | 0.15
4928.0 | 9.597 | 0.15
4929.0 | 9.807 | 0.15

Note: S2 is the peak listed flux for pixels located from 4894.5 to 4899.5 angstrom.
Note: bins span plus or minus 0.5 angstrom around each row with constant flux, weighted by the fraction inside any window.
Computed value 10.31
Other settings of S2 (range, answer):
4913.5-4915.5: 9.859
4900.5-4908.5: 10.23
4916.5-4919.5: 9.451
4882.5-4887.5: 9.557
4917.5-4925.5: 9.269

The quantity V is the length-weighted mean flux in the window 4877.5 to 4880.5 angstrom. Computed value 9.55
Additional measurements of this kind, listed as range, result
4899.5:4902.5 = 9.73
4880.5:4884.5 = 9.38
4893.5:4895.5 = 10.2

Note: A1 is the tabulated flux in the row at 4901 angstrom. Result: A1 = 9.69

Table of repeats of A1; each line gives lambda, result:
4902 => 9.812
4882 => 9.001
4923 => 9.269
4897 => 9.953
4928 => 9.597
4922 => 8.955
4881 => 9.503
